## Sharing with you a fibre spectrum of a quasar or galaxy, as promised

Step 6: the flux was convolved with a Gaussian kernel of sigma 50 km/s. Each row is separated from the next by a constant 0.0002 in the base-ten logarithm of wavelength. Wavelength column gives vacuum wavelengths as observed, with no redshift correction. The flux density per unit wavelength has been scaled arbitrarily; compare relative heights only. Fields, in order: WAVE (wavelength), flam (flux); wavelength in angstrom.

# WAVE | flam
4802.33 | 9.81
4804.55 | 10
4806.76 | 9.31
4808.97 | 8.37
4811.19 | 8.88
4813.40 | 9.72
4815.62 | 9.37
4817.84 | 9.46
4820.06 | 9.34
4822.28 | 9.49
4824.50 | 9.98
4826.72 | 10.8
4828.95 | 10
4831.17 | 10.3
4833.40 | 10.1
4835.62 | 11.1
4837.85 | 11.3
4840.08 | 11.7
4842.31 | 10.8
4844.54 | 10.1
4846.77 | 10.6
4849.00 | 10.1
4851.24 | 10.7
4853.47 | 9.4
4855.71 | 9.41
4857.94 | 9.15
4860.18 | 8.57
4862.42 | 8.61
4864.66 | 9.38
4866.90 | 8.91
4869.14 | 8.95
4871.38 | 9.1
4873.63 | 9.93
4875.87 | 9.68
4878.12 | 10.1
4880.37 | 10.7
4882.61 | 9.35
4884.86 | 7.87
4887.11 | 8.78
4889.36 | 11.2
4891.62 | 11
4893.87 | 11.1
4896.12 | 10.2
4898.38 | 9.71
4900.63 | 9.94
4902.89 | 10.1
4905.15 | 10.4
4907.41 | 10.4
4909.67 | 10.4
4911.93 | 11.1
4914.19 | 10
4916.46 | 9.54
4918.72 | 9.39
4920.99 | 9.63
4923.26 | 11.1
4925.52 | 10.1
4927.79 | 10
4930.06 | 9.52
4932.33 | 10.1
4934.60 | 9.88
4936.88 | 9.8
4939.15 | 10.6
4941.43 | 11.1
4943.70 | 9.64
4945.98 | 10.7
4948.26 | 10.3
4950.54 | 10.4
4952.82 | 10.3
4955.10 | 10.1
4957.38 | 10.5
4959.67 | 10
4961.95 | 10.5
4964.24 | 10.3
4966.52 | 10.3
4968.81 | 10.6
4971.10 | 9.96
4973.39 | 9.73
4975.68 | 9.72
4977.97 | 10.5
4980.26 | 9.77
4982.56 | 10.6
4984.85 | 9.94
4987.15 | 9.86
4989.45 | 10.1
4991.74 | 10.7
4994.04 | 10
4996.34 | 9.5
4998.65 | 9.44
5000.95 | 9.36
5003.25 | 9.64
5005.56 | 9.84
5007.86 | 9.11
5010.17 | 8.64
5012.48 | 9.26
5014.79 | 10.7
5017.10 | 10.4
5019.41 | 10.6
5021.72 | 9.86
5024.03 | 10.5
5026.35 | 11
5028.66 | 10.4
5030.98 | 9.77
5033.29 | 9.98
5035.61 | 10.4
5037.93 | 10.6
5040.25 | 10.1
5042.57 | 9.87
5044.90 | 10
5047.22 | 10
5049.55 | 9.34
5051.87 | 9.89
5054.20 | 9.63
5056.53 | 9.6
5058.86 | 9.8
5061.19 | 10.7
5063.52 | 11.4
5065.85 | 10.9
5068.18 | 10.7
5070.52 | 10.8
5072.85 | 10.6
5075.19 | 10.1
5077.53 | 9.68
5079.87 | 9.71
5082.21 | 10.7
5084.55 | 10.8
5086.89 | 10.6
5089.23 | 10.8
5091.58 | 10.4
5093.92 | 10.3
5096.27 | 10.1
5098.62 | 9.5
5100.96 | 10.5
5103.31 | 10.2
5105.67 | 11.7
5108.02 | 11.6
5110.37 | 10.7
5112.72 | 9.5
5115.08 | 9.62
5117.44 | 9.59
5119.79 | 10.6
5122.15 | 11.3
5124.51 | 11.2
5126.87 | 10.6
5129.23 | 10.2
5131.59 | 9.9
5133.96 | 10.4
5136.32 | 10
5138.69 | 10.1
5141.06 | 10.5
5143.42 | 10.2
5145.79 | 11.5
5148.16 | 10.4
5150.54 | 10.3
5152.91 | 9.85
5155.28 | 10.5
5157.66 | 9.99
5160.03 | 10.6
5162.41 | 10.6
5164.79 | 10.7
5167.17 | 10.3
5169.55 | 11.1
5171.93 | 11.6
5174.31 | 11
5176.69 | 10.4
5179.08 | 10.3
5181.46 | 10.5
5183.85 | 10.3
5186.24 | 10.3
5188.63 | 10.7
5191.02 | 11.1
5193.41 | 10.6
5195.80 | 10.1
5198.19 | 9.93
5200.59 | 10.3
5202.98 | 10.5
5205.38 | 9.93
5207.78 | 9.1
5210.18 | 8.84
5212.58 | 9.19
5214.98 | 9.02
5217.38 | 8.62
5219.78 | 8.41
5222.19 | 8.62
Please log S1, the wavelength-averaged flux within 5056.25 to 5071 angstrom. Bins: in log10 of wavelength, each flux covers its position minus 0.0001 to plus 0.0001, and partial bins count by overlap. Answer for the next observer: 10.6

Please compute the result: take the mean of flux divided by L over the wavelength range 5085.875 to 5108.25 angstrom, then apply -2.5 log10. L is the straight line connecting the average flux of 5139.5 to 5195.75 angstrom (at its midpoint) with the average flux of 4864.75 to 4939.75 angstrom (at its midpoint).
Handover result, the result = -0.01 mag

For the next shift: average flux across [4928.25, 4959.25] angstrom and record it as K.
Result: 10.2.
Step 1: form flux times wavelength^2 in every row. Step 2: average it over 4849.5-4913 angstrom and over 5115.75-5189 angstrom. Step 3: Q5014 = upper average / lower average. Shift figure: 1.2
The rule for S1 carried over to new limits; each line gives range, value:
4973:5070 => 10.1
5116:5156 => 10.4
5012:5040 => 10.3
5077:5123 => 10.4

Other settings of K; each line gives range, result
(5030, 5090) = 10.2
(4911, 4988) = 10.2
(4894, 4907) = 10.2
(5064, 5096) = 10.5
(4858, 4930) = 9.83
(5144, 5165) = 10.5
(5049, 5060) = 9.67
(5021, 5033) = 10.3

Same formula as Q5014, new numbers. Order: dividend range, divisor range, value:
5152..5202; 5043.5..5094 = 1.07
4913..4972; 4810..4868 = 1.07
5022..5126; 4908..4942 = 1.08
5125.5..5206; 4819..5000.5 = 1.15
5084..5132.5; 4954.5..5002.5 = 1.09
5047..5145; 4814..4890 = 1.16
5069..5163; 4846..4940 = 1.15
